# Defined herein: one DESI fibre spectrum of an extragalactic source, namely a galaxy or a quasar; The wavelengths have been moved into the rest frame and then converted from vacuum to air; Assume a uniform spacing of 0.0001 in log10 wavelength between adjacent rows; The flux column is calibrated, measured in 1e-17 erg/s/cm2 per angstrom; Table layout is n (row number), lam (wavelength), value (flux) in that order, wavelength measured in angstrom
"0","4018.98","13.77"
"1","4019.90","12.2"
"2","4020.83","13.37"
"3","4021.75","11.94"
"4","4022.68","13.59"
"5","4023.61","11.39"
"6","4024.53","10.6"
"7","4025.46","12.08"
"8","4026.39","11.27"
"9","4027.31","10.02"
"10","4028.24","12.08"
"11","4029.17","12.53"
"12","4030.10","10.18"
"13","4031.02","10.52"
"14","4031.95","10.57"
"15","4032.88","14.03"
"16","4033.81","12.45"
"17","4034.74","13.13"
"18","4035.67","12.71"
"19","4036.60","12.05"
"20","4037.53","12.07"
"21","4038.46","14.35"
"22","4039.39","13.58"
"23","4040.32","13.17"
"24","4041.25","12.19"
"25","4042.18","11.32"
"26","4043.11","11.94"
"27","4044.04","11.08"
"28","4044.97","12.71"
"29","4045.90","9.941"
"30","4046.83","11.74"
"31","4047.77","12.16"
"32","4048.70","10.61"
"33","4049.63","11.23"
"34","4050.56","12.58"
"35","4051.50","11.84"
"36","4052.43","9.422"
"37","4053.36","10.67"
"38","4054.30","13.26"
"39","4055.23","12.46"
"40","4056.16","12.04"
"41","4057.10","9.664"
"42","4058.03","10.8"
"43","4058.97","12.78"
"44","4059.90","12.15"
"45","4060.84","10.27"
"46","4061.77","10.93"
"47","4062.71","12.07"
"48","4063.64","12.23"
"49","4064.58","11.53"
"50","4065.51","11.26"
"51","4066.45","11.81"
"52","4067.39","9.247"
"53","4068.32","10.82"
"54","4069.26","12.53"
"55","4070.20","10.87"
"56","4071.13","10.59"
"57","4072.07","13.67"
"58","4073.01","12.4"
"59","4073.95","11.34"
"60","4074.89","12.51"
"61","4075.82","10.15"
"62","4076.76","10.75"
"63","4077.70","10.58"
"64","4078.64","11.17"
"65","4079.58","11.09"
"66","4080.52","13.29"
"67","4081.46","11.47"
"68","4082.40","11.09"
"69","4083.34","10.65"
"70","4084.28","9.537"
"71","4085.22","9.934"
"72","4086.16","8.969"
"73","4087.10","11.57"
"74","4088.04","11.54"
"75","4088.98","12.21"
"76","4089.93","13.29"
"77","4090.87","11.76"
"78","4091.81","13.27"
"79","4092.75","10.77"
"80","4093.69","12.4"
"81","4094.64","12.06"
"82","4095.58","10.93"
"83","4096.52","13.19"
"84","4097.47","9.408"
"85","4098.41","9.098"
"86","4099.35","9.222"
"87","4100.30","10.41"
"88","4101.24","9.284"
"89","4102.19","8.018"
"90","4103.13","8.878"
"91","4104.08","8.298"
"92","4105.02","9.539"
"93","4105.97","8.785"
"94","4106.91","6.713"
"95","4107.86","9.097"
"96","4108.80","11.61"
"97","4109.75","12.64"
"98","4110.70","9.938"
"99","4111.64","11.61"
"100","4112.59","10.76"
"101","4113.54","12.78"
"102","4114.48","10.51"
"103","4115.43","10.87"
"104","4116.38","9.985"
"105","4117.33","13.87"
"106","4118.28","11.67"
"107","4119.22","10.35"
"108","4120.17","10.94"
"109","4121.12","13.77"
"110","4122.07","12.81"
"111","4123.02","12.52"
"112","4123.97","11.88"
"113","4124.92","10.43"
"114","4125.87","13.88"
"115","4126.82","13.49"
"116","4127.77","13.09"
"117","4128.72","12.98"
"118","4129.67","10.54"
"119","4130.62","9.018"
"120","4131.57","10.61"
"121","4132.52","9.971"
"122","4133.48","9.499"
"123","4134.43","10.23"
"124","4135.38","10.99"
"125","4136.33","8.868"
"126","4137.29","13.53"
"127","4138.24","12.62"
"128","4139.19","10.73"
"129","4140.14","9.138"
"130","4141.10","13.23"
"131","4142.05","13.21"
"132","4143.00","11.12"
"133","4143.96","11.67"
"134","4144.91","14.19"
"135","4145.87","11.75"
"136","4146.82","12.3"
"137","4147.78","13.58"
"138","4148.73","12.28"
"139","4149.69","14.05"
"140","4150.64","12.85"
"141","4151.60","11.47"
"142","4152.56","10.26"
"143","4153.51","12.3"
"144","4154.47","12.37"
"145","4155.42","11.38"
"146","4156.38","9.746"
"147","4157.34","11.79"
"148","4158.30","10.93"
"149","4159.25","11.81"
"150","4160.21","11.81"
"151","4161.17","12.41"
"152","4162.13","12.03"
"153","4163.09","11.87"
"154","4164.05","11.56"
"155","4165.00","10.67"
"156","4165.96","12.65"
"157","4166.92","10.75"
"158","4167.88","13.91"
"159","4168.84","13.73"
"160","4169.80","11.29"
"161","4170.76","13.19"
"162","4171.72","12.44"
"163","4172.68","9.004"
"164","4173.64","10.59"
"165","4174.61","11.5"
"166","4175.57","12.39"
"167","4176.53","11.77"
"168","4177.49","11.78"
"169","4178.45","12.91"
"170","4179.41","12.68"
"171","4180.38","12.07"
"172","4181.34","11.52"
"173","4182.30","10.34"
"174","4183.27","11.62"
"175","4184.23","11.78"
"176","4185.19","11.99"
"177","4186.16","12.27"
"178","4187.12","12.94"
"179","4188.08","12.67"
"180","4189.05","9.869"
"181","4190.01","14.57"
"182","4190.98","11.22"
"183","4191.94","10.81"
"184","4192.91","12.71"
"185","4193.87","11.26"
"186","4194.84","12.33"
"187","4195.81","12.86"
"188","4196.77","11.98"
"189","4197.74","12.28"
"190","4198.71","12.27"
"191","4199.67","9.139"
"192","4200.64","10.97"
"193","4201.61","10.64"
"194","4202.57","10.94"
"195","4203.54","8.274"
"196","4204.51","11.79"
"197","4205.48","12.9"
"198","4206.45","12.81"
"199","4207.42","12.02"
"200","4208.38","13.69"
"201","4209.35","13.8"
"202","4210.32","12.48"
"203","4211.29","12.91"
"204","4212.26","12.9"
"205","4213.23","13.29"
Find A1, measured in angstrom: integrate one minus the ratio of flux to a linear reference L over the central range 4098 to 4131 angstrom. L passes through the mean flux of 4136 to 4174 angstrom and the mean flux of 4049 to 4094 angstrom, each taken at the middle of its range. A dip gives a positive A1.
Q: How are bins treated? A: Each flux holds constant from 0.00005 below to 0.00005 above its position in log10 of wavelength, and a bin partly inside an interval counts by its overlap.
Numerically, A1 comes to 2.3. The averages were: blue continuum 11.4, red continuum 11.9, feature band 10.8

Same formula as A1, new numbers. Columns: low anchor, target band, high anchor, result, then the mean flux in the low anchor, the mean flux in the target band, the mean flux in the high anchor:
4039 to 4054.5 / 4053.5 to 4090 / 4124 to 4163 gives 1.0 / 11.7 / 11.4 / 11.7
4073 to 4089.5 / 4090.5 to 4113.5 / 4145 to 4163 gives 2.0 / 11.1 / 10.4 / 12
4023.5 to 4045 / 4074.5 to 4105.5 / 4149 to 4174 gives 2.9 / 12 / 10.8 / 11.8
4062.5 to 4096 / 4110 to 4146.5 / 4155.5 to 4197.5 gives 0.2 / 11.4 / 11.6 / 11.9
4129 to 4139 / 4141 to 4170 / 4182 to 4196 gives -2.5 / 10.6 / 12.1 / 11.9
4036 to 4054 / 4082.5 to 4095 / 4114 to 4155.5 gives 0.5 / 11.8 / 11.4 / 11.8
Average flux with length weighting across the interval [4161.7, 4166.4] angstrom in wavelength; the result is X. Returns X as 11.8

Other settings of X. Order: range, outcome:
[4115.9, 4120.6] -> 11.4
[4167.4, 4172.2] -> 12.9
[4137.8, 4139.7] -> 11.6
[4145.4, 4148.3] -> 12.6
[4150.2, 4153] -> 11.5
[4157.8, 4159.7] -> 11.4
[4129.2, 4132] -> 10.1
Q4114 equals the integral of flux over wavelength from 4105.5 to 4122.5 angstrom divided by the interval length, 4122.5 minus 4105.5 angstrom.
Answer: 11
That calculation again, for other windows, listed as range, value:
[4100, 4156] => 11.3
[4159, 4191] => 11.9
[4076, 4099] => 11.2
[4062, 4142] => 11.1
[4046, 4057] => 11.5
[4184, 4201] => 11.9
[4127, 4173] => 11.7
